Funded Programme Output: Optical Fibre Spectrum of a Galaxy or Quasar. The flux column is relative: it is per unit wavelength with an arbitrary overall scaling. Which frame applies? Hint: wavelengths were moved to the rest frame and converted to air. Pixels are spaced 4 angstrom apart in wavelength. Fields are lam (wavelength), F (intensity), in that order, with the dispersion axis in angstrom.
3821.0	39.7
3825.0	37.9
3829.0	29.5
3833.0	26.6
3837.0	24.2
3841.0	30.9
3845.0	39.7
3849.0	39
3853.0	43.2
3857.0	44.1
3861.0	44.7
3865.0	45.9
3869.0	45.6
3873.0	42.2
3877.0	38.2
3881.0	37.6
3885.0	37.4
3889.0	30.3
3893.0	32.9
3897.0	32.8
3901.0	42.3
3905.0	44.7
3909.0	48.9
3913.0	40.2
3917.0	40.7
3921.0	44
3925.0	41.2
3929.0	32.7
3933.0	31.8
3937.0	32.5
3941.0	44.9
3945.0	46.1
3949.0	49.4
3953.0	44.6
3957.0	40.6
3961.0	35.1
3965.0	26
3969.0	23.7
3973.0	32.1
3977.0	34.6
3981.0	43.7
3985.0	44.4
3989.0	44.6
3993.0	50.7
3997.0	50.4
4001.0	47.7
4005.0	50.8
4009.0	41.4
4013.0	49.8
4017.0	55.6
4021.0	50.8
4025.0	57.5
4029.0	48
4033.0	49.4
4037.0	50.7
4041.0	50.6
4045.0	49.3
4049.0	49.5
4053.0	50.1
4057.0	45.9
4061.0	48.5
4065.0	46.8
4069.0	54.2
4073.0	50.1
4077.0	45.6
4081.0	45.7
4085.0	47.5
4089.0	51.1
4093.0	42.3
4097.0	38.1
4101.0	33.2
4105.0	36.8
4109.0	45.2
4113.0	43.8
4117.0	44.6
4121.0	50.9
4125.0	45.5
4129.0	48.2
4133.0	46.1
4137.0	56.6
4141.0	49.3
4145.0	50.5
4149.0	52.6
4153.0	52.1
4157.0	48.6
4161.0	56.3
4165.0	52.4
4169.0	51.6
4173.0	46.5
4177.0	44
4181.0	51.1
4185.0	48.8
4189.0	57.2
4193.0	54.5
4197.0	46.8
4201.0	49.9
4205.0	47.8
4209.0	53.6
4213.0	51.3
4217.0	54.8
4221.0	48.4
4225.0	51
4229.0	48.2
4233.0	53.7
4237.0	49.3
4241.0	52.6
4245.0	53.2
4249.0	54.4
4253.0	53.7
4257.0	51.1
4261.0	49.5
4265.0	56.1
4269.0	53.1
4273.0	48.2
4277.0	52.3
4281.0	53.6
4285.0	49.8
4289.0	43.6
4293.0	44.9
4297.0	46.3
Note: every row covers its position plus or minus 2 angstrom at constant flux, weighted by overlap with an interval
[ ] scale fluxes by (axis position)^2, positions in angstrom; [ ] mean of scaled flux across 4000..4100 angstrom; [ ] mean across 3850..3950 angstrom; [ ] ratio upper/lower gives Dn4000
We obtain 1.29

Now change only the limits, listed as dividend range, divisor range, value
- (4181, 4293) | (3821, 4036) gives 1.45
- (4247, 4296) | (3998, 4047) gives 1.14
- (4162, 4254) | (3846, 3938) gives 1.50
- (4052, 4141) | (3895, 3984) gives 1.29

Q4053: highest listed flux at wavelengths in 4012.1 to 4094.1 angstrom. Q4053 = 57.5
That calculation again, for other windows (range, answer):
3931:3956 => 49.4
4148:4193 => 57.2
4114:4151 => 56.6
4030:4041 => 50.7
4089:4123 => 51.1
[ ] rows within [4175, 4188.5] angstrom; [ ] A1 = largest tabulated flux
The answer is 51.1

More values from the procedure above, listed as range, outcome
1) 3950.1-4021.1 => 55.6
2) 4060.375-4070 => 54.2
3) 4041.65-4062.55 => 50.1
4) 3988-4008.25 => 50.8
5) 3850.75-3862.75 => 44.7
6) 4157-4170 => 56.3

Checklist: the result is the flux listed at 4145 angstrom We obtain 50.5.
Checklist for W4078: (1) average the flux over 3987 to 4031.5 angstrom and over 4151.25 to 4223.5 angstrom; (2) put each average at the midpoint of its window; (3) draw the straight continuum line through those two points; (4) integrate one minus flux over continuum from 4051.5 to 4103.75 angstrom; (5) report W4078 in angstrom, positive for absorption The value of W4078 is 4.44 angstrom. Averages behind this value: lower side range 49.8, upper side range 50.9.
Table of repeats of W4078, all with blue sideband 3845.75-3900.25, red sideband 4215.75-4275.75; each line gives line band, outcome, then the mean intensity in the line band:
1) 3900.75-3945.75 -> 0.6 angstrom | 40.6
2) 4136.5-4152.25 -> -1.1 angstrom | 51.8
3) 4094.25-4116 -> 3.4 angstrom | 39.8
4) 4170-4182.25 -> 0.5 angstrom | 47.3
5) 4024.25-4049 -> -3.0 angstrom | 50.5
